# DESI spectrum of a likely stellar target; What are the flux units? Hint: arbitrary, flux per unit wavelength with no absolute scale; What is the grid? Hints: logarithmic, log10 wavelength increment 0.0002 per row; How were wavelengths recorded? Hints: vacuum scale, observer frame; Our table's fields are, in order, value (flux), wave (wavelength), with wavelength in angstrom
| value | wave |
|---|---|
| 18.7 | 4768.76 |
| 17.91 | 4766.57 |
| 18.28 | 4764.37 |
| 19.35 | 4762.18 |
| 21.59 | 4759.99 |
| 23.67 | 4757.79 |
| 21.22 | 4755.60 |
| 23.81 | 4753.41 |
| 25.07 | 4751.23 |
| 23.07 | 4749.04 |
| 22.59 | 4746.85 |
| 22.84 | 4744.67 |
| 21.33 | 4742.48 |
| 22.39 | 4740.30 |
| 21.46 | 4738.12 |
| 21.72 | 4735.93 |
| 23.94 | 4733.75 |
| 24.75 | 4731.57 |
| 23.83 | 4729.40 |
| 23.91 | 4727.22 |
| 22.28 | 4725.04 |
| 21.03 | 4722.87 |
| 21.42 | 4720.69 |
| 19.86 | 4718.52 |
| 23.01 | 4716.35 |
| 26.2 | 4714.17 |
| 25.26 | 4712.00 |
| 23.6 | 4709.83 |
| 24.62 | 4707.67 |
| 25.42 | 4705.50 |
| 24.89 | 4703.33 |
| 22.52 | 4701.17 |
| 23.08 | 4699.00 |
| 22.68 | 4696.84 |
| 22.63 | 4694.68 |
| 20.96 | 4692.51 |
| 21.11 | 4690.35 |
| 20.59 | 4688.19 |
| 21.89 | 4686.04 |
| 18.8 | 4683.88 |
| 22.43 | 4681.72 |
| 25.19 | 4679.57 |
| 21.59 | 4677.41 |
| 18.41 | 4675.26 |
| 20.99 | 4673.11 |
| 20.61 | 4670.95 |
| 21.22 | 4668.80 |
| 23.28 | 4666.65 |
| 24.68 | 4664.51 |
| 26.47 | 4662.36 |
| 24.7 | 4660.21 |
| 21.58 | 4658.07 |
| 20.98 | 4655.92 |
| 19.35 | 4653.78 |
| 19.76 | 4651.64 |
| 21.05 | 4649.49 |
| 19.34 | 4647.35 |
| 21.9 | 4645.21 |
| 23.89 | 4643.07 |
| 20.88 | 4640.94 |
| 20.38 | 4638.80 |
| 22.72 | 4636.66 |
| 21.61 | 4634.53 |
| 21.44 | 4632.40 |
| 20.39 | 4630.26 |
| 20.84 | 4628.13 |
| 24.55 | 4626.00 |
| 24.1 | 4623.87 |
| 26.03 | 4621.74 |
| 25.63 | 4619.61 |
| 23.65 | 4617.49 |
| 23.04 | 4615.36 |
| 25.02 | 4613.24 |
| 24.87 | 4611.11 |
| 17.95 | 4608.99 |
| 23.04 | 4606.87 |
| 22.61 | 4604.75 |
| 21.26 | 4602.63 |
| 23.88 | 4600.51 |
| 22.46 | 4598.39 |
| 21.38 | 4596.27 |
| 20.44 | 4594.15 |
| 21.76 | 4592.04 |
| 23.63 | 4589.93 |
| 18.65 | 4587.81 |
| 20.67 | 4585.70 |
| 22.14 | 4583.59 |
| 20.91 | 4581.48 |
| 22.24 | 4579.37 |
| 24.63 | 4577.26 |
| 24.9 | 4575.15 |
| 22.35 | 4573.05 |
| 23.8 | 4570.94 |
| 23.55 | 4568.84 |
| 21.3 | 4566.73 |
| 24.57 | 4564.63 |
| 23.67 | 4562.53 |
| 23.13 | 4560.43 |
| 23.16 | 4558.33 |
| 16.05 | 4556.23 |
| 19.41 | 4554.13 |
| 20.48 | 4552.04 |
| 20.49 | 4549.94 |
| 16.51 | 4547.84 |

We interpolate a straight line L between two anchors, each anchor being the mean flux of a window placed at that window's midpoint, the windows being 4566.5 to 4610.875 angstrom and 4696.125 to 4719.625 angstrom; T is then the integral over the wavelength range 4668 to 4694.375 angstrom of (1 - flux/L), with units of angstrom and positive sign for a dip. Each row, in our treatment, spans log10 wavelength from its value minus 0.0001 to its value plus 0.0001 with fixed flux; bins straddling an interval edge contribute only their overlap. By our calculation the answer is 2.48 angstrom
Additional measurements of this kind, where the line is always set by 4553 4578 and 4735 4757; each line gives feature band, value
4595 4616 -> 0.0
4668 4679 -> 0.9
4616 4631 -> -0.7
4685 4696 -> 0.5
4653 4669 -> -0.3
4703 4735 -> -1.4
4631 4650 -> 0.9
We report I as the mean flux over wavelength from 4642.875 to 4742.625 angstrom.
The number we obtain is 22.4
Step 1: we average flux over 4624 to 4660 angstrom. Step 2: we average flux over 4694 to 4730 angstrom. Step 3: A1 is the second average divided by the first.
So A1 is 1.09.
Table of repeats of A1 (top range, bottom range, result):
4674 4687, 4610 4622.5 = 0.87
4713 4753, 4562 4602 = 1.02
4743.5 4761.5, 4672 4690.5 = 1.08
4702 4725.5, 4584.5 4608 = 1.08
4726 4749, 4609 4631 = 0.97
